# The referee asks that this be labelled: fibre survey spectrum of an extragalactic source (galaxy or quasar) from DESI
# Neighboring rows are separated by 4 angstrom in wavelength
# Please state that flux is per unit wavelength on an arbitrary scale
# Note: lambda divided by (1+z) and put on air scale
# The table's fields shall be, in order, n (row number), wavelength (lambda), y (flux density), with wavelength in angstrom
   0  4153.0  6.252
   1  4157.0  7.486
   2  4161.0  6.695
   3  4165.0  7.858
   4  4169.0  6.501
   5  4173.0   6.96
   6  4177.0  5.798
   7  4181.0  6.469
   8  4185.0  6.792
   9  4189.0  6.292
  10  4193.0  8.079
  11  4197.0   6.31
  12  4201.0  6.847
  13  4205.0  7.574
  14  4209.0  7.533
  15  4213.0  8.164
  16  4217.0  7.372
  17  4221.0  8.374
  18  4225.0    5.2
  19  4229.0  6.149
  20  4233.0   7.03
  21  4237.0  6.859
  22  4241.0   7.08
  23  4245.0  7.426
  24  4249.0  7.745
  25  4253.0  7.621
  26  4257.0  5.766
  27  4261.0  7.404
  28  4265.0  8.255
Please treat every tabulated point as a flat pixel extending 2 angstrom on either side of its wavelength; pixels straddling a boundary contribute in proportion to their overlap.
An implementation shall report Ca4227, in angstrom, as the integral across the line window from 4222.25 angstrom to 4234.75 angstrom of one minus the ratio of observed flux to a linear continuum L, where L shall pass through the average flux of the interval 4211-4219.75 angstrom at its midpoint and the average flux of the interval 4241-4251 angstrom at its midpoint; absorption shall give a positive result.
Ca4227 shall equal 2.33 angstrom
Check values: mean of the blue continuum 7.82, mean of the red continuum 7.48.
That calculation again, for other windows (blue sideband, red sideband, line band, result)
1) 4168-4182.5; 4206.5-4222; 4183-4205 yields 0.5 angstrom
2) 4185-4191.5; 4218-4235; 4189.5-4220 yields -3.4 angstrom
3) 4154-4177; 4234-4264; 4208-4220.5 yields -1.3 angstrom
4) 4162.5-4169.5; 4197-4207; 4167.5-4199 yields 2.2 angstrom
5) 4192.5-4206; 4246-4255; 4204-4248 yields 1.2 angstrom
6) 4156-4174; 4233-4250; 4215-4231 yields 0.9 angstrom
